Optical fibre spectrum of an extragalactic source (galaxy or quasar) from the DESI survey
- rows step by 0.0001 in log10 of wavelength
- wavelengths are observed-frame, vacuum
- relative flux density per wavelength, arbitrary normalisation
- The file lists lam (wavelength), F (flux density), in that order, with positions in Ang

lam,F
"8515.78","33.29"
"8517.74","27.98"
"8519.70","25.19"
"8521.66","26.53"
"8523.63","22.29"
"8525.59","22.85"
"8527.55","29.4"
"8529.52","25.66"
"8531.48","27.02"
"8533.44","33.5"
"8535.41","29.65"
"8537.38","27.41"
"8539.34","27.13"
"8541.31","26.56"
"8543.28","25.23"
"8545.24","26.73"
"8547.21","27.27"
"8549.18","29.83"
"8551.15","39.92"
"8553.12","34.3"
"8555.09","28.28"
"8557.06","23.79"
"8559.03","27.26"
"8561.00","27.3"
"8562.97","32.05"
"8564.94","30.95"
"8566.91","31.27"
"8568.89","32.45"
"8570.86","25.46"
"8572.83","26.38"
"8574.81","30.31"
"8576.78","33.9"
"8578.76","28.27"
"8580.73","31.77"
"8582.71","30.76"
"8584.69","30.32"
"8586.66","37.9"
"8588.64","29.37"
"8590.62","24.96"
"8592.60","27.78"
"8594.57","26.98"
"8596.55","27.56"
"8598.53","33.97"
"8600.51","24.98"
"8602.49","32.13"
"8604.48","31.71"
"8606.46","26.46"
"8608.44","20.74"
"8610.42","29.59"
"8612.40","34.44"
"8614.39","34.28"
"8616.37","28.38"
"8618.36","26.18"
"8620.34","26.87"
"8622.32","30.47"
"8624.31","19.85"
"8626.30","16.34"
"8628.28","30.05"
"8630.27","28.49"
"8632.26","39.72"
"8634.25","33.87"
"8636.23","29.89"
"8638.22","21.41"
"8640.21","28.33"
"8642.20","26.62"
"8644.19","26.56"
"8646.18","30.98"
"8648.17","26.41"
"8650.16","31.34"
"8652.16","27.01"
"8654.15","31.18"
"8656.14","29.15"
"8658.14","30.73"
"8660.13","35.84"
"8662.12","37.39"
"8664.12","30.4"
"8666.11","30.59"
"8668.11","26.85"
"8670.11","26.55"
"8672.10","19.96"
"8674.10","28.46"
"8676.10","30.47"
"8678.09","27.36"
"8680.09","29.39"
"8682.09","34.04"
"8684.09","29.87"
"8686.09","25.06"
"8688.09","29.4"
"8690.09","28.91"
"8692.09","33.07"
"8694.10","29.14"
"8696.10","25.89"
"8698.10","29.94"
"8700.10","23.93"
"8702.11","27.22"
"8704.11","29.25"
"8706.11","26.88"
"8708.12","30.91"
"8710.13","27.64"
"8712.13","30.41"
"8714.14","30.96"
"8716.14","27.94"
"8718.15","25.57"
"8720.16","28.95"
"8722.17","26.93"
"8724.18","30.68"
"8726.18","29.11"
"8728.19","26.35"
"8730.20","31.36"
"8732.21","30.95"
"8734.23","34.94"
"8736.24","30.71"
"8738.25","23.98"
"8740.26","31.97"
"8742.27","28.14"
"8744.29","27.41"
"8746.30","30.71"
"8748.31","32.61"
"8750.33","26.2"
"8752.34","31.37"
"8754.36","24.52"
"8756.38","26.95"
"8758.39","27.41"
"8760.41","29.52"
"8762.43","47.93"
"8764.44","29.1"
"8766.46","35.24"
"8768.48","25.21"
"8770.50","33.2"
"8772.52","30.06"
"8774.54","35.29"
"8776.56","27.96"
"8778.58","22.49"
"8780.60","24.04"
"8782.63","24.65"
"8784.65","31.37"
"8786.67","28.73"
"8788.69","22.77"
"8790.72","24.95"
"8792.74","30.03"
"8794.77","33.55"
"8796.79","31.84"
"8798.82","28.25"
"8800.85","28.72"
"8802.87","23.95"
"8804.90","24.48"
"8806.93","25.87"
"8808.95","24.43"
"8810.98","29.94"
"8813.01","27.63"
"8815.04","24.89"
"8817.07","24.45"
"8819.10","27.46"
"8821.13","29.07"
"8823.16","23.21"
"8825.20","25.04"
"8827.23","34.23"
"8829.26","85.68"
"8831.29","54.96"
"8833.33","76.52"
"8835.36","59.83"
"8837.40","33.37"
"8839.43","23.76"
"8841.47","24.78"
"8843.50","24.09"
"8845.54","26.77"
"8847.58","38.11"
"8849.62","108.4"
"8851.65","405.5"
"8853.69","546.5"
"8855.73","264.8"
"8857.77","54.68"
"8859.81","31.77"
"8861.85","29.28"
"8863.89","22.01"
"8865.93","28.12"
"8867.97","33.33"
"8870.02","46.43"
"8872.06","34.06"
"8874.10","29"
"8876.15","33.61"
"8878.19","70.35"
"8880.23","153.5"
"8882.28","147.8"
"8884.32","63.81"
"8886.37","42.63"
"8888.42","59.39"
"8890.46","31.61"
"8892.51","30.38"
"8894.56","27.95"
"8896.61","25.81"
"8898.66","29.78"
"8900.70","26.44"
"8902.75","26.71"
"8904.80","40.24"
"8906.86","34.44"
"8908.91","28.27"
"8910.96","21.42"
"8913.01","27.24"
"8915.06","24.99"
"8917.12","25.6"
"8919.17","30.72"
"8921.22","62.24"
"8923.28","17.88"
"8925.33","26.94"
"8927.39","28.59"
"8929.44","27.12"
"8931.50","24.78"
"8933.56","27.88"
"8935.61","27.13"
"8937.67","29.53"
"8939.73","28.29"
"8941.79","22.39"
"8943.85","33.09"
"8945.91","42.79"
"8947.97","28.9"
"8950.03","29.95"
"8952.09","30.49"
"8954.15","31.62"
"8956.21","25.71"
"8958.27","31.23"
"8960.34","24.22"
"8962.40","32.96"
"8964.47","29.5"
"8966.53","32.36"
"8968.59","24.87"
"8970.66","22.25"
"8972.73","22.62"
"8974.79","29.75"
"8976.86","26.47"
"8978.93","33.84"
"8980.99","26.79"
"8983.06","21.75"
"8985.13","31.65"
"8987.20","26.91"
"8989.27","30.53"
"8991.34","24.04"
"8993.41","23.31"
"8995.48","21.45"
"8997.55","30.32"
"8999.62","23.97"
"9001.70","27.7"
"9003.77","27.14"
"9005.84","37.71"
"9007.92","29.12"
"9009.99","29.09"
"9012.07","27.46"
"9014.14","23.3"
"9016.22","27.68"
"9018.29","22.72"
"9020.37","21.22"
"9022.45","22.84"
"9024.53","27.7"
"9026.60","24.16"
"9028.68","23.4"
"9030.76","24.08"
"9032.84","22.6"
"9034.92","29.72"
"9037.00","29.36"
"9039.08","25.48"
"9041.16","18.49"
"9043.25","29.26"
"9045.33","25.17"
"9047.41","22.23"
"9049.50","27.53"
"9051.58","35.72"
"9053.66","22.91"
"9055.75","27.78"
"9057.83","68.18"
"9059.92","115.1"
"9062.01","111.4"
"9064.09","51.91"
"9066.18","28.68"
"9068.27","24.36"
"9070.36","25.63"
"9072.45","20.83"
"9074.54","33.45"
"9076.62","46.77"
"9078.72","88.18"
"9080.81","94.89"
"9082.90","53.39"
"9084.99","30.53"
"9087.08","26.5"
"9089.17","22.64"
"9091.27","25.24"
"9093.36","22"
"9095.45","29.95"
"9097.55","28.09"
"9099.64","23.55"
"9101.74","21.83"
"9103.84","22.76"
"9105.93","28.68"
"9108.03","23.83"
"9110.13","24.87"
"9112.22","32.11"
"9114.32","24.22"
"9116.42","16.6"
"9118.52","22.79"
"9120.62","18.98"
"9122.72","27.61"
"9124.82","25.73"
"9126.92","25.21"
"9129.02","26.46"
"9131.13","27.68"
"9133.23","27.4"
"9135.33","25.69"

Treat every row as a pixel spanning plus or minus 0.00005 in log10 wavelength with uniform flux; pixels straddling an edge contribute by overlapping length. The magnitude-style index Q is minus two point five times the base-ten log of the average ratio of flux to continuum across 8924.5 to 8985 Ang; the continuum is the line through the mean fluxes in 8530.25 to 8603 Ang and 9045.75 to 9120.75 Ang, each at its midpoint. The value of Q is 0.24 mag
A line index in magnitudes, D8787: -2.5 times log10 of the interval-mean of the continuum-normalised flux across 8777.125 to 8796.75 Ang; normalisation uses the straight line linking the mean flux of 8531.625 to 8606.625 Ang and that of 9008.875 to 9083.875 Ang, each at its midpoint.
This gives 0.216 mag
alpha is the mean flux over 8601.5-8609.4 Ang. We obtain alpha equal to 27.8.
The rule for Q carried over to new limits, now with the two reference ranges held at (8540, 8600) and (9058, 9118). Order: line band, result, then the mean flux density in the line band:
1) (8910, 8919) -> 0.383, 25.4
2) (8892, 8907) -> 0.196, 30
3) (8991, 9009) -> 0.352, 27.3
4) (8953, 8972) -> 0.296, 28.2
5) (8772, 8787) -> 0.198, 28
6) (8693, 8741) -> 0.127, 28.8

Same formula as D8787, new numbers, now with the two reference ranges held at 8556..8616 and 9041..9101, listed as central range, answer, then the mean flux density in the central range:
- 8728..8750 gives 0.11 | 29.9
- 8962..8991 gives 0.36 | 27.8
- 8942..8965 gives 0.24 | 30.7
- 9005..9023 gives 0.42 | 26.8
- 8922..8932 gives 0.40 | 26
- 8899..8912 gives 0.24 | 29.6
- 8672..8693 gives 0.10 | 29.1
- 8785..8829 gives 0.22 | 28.4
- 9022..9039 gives 0.48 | 25.6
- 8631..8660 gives 0.04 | 29.7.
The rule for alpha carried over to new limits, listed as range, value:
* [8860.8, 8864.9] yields 25.7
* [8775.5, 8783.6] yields 24.8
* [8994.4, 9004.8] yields 26.1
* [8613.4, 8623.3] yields 29.3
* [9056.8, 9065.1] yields 86.8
